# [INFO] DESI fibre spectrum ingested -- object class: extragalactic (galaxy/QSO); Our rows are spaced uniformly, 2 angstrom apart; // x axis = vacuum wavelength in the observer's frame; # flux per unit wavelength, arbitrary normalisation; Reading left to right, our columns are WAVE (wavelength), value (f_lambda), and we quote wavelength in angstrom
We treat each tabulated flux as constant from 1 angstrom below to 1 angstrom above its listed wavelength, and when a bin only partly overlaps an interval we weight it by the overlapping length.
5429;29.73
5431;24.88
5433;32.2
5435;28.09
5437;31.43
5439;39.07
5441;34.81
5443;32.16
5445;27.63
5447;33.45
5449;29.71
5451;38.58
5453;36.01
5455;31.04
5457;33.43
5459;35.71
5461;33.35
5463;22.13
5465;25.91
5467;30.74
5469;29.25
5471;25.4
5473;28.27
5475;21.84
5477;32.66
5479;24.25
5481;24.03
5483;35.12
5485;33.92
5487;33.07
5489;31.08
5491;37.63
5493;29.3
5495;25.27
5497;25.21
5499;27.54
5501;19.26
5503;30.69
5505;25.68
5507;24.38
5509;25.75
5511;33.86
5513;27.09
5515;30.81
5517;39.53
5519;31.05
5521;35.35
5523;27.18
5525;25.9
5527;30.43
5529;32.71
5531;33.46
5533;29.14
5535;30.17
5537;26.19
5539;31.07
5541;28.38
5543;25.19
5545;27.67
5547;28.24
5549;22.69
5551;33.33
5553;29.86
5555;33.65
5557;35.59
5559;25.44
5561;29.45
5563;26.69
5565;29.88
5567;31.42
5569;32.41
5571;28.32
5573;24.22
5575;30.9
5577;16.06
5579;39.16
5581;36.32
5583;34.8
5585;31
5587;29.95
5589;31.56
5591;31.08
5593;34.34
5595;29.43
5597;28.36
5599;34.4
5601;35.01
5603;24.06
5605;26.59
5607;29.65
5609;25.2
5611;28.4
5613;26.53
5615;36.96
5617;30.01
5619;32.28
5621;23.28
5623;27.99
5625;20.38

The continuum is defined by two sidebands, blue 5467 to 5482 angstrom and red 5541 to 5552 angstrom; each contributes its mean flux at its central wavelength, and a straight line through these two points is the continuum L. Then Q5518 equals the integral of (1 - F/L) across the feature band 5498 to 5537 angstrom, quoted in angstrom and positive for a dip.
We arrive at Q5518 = -3.1 angstrom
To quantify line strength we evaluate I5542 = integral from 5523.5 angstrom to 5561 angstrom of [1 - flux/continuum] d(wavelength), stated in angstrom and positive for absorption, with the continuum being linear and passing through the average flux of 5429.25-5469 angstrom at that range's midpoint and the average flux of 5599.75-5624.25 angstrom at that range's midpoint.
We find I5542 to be 0.7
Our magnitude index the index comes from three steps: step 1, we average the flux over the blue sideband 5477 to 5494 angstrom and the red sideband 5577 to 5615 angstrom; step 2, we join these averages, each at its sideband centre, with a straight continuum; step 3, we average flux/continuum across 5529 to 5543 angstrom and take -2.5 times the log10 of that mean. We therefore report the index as 0.047 mag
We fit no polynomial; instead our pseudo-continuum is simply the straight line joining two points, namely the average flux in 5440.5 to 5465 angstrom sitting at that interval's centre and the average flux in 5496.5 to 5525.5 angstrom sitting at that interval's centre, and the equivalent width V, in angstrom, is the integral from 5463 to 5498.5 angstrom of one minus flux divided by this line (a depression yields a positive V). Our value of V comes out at 1.9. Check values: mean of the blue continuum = 32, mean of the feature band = 28.8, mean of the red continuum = 28.7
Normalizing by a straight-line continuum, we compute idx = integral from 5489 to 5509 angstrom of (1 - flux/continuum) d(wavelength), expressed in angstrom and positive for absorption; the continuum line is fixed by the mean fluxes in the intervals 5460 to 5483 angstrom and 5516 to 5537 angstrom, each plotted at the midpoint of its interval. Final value 1.3 angstrom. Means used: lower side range 27.4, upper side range 31.2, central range 27.3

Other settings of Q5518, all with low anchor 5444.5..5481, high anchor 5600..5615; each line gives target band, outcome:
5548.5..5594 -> -2.5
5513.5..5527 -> -1.0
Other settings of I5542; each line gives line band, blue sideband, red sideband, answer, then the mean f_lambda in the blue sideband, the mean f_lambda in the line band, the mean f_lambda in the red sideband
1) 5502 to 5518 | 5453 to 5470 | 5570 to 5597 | 0.4 angstrom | 30.5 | 29.7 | 30.5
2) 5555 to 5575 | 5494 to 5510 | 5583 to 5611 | -0.7 angstrom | 25.5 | 29.6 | 30.2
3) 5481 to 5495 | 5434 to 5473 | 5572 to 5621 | -0.5 angstrom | 31.4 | 32.1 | 30.1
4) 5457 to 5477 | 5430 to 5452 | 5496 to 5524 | 1.5 angstrom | 32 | 28.6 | 28.8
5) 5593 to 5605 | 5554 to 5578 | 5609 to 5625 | -0.7 angstrom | 28.7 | 30.3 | 28.5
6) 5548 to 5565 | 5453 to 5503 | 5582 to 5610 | 0.2 angstrom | 29.2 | 29.6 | 30.4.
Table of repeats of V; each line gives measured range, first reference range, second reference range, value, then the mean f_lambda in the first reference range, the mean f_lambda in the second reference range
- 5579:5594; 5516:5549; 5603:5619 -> -2.01 angstrom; 29.9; 28.9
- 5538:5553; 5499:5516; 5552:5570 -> 0.68 angstrom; 27.2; 30.5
